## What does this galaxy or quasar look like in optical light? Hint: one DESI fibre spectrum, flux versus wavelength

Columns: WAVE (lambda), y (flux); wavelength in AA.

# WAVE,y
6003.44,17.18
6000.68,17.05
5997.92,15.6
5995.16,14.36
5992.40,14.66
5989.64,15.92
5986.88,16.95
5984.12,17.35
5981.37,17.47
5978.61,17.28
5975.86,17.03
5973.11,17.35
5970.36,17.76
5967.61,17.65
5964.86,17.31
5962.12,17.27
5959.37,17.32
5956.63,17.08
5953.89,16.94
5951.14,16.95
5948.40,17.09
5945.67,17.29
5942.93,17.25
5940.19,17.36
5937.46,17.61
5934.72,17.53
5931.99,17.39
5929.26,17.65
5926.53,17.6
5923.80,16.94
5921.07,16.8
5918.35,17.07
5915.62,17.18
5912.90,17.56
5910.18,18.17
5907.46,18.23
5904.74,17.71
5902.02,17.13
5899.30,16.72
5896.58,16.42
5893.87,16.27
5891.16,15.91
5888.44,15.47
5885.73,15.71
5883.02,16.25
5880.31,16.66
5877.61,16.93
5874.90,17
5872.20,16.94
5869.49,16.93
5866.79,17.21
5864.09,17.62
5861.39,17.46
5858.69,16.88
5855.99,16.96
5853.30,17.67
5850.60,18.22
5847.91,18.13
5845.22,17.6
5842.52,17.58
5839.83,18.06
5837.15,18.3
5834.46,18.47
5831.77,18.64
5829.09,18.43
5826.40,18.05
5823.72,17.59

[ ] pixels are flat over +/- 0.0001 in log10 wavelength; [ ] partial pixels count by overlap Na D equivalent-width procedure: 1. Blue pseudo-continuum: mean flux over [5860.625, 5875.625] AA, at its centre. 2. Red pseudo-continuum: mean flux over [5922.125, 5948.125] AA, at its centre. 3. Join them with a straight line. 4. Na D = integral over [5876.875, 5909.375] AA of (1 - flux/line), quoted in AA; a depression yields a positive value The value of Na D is 1.2 AA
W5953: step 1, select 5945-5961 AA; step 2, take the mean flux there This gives 17.1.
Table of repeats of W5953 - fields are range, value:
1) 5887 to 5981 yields 17.2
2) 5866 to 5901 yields 16.5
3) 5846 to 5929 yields 17.1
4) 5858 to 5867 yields 17.3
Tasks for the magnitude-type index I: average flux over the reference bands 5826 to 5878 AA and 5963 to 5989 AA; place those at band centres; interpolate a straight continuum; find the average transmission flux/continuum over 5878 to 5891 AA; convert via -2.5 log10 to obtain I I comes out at 0.10 mag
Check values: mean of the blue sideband 17.7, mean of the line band 16.1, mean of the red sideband 17.3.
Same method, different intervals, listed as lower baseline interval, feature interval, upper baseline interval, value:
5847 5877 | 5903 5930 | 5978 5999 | -0.04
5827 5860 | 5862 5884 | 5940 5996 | 0.04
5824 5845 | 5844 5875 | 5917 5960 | 0.03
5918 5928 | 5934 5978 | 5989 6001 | -0.06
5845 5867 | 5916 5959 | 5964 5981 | 0.01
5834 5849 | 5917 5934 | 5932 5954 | 0.01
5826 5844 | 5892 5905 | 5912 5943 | 0.05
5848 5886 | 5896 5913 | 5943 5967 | -0.02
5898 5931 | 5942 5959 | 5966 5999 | -0.01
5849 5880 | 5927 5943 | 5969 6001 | -0.04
